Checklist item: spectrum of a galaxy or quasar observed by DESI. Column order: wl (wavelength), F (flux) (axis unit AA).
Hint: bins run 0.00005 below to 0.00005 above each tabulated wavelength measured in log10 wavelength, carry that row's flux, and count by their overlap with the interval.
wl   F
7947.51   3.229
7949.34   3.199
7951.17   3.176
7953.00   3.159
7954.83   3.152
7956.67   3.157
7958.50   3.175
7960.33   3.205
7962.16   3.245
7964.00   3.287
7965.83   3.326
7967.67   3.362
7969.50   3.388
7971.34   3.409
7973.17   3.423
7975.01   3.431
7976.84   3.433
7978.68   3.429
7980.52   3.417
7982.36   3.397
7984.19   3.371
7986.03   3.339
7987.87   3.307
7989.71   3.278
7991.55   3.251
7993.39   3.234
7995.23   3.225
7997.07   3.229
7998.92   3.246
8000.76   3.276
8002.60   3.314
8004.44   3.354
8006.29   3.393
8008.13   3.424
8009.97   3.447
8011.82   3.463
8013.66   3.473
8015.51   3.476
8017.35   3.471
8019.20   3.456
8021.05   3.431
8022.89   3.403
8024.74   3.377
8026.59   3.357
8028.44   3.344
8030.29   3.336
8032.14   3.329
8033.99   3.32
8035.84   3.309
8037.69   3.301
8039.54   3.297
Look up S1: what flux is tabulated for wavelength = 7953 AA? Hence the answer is 3.159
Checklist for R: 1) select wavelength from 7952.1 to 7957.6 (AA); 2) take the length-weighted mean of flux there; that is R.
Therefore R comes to 3.15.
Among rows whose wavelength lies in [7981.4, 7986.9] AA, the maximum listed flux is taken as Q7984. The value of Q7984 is 3.397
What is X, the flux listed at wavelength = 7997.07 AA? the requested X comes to 3.229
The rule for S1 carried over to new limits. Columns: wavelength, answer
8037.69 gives 3.301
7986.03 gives 3.339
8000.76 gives 3.276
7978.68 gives 3.429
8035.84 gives 3.309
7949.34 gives 3.199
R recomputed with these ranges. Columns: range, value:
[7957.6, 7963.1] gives 3.21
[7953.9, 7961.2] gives 3.17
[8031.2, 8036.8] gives 3.32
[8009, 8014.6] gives 3.46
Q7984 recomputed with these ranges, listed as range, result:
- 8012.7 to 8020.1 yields 3.476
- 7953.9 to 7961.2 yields 3.205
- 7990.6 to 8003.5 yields 3.314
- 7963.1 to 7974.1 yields 3.423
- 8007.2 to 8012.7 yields 3.463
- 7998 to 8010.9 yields 3.447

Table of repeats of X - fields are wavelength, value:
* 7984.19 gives 3.371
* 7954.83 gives 3.152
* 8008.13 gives 3.424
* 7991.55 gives 3.251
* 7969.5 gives 3.388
